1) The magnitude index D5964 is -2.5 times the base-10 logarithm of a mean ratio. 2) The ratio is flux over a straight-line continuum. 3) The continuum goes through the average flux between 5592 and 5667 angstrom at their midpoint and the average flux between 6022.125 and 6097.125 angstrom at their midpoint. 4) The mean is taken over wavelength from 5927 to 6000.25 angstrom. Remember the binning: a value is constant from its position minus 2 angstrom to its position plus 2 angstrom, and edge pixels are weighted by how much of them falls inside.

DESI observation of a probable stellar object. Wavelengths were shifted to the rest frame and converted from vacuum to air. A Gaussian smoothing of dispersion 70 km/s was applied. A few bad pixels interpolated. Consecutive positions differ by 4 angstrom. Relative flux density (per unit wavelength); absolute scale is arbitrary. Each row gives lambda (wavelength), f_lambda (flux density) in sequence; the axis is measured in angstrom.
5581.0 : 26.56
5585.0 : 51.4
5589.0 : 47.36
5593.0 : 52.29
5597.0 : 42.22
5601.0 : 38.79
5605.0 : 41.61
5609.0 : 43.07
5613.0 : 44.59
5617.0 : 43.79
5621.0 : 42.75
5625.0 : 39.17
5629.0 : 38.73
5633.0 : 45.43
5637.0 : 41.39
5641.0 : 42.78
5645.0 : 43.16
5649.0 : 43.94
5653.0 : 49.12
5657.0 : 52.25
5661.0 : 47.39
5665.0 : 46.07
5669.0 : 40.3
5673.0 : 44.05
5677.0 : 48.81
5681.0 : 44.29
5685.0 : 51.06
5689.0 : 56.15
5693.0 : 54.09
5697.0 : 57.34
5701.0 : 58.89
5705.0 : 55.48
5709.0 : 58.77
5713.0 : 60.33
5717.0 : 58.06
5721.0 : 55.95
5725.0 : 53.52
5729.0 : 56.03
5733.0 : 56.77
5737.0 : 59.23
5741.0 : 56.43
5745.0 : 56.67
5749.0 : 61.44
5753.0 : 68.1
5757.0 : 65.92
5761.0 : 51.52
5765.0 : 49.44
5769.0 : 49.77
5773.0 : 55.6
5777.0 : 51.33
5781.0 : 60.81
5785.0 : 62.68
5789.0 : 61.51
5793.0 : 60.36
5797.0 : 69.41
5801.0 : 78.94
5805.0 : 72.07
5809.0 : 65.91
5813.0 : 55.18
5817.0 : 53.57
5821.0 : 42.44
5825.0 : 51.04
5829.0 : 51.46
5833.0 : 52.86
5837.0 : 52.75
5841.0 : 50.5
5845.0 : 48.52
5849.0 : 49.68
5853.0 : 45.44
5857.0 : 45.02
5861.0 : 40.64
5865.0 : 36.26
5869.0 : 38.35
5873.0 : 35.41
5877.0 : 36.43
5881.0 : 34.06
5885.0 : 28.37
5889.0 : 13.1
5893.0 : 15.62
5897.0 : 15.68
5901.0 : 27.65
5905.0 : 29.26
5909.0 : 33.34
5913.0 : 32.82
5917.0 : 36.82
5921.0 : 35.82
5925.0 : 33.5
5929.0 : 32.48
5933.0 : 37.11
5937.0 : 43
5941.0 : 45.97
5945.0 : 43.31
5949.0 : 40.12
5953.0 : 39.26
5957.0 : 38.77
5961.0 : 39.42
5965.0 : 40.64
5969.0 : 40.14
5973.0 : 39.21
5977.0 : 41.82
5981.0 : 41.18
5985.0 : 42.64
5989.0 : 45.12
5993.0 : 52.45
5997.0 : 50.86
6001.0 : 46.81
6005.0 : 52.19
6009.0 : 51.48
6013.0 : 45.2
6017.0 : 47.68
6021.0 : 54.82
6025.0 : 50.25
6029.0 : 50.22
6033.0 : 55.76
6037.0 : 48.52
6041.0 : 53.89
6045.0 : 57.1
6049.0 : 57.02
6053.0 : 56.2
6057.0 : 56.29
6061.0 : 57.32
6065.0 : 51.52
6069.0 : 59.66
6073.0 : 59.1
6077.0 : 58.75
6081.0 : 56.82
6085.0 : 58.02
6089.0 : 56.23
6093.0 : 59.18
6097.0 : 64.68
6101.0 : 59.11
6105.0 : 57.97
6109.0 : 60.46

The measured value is 0.26 mag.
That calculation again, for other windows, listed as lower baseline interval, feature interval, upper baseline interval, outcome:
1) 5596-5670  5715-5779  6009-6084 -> -0.21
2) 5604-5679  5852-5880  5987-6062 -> 0.24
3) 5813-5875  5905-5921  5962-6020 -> 0.33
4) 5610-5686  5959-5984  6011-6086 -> 0.28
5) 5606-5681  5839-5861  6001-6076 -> 0.04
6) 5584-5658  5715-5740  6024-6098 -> -0.20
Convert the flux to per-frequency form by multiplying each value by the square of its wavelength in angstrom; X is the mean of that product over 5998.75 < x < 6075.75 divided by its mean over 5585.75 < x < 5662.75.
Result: 1.39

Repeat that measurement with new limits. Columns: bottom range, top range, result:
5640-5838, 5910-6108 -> 0.97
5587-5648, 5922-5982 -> 1.03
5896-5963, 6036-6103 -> 1.67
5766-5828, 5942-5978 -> 0.72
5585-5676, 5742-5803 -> 1.43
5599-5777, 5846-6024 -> 0.84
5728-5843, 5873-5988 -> 0.64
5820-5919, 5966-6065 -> 1.39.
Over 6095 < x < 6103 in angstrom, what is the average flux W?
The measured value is 61.9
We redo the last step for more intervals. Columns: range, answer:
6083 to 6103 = 59.4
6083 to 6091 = 57.1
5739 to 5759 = 61.7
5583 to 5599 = 48.3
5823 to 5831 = 51.2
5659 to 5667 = 46.7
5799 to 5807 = 75.5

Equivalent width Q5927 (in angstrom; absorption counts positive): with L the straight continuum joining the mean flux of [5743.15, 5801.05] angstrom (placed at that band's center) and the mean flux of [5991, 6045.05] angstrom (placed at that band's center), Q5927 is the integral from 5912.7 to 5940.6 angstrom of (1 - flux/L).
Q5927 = 9.0 angstrom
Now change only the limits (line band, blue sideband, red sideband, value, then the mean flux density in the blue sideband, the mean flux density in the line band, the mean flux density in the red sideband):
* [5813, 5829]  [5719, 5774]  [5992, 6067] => 1.6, 56.9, 50.1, 52.4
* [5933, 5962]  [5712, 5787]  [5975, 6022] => 4.9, 57.3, 41.2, 47.5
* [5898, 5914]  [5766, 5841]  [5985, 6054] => 7.3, 57.9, 29.7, 51.2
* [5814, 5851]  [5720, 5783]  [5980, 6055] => 3.0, 56.8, 50.4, 50.6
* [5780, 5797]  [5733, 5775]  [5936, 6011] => -2.2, 57.4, 62.3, 43.9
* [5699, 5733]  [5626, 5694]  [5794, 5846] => -4.7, 46.2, 57.1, 57.5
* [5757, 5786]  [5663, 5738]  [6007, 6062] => -0.9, 53.4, 55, 52.9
